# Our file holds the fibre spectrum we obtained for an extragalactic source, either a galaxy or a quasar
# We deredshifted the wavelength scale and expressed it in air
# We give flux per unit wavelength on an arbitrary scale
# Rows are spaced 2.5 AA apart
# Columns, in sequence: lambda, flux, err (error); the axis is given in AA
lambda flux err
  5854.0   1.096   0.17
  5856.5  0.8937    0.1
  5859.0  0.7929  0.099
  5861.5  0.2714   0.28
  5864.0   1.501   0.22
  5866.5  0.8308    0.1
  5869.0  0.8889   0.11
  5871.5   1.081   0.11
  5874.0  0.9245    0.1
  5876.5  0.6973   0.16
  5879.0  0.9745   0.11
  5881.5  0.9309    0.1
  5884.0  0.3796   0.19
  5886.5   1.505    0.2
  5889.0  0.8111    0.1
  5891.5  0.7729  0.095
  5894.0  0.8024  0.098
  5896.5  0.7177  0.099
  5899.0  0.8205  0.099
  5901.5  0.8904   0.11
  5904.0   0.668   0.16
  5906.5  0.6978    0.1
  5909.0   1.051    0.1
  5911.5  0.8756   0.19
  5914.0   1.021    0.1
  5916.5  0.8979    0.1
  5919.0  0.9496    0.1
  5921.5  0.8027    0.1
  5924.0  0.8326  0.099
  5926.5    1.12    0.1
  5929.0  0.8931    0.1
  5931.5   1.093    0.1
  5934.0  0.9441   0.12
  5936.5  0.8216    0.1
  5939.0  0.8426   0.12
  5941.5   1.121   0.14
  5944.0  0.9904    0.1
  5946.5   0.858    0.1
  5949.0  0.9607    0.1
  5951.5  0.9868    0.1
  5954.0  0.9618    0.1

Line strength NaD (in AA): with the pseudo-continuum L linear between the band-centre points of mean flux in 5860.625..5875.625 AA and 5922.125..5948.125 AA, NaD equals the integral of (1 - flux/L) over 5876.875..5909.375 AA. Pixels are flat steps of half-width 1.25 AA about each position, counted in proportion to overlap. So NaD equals 3.4 AA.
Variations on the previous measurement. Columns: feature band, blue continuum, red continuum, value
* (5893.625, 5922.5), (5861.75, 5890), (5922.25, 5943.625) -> 2.90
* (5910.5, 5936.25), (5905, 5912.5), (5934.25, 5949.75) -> -1.23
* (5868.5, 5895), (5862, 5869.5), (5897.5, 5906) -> 0.59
